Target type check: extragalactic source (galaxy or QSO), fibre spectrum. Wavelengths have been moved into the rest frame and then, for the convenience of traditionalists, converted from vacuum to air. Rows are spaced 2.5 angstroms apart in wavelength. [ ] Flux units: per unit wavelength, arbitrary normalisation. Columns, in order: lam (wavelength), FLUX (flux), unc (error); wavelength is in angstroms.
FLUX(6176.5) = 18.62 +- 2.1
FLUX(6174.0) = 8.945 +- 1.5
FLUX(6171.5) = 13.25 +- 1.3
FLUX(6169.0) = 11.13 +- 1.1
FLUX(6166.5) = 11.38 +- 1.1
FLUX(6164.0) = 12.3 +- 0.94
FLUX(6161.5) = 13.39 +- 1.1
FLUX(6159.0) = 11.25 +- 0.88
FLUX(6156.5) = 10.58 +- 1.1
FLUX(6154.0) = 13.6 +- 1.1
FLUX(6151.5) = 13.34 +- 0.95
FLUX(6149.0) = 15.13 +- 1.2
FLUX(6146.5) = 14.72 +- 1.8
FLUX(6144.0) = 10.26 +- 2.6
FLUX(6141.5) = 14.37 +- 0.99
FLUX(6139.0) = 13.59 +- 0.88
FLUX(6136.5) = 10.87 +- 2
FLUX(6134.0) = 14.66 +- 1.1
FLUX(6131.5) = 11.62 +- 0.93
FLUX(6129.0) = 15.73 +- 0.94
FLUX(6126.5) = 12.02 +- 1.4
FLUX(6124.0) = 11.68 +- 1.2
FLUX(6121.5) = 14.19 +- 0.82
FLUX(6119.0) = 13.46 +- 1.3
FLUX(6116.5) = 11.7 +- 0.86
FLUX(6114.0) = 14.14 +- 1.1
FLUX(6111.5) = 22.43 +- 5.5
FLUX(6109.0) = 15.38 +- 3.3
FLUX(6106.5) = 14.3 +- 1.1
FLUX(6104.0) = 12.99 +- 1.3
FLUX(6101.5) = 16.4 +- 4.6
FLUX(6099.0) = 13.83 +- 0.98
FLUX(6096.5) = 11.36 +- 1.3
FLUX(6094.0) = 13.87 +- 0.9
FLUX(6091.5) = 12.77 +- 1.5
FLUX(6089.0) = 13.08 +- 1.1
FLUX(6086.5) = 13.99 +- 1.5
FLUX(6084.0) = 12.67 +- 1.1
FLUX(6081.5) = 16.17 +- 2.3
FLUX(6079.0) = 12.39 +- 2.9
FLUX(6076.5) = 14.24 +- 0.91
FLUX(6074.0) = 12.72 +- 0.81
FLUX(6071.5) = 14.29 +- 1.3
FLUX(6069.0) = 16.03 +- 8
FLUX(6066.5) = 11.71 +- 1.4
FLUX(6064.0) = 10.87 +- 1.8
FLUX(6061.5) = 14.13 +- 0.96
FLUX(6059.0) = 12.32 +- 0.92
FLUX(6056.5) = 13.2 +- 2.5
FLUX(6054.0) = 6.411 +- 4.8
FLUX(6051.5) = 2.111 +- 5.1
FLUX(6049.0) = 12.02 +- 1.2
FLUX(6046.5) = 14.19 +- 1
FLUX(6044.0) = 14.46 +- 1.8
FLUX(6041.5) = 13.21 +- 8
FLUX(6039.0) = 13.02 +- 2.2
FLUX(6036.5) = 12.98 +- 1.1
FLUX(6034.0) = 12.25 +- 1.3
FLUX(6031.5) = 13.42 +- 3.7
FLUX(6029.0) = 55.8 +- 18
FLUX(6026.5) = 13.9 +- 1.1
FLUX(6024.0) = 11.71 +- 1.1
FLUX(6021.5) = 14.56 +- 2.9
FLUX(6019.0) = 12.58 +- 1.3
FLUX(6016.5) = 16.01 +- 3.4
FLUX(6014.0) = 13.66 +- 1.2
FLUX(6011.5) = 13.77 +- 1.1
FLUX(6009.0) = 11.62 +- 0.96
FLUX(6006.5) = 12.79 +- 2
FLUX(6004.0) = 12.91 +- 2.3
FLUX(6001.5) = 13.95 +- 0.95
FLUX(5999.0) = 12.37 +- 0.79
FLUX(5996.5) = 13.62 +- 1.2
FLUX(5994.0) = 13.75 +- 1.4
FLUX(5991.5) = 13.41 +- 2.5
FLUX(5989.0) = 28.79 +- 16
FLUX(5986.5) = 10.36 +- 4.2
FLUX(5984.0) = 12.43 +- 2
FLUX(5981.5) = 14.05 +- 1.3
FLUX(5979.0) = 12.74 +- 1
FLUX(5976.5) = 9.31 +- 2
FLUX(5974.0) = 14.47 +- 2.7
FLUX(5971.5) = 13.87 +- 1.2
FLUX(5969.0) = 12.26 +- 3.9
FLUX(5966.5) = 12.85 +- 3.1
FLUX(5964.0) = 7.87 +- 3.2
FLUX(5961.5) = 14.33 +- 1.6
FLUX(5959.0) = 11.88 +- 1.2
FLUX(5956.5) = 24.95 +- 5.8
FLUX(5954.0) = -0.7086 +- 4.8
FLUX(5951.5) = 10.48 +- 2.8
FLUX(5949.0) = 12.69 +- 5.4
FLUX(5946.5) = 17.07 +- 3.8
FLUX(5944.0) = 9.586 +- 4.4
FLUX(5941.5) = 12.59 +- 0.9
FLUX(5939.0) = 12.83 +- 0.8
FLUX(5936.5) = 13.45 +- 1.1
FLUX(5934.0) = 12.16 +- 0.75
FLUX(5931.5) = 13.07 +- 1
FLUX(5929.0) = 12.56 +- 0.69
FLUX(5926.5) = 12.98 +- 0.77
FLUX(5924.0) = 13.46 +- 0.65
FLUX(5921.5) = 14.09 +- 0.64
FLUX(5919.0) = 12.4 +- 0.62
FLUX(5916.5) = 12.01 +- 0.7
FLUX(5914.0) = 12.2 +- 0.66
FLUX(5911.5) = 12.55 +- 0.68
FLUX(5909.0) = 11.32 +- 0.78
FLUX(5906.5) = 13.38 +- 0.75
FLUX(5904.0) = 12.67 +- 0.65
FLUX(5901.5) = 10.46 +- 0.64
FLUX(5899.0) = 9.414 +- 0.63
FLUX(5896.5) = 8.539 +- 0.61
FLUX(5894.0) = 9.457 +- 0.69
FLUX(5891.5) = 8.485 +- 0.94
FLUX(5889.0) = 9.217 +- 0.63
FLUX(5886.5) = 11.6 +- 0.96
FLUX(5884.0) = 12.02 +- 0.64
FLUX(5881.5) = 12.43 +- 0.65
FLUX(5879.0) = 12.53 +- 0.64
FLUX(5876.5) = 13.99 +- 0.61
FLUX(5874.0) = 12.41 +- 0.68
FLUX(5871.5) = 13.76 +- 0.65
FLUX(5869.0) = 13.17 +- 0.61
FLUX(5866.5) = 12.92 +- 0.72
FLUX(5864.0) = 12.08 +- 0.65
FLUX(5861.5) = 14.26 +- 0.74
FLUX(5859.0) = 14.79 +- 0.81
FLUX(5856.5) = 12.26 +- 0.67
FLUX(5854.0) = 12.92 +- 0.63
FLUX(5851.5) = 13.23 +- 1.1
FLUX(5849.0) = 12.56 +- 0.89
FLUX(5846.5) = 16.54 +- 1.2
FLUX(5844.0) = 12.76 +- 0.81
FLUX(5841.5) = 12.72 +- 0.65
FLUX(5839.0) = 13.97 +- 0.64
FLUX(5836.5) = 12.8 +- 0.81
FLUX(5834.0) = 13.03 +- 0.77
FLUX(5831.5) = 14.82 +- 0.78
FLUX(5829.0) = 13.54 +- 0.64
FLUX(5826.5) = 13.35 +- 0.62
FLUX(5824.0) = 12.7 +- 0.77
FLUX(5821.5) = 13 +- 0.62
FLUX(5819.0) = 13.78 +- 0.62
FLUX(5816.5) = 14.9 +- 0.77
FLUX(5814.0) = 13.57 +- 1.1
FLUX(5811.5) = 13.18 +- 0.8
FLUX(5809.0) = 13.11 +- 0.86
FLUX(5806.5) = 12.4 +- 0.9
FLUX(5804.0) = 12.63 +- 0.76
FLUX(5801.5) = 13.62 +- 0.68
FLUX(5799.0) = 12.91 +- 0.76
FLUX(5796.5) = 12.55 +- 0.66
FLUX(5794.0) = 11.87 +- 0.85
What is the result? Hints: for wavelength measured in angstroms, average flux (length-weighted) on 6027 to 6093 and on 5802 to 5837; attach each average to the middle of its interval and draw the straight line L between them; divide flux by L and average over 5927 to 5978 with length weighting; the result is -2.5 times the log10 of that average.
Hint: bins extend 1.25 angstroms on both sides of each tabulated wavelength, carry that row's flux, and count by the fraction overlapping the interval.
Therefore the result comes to 0.12 mag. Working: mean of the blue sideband 13.4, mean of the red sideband 14.2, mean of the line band 12.4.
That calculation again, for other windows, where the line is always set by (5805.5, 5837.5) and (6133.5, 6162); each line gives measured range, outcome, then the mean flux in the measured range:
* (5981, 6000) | -0.14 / 14.9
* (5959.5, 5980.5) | 0.08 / 12.2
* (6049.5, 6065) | 0.30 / 9.93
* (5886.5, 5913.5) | 0.24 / 10.6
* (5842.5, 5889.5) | 0.03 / 13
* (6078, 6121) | -0.09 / 14.2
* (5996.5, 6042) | -0.19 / 15.6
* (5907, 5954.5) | 0.09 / 12.2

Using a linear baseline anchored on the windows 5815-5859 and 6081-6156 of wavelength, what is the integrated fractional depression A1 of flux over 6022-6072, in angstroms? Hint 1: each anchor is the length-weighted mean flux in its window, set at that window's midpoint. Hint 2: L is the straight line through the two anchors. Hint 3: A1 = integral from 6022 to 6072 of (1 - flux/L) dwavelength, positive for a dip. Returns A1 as -2.6 angstroms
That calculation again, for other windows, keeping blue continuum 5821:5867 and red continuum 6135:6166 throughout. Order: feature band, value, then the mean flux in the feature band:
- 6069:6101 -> -1.8 angstroms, 13.6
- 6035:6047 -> -0.5 angstroms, 13.5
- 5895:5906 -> 2.3 angstroms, 10.5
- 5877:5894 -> 2.9 angstroms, 11.1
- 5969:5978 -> 0.4 angstroms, 12.5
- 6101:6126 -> -3.3 angstroms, 14.5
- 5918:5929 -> 0.0 angstroms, 13.2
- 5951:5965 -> 1.7 angstroms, 11.6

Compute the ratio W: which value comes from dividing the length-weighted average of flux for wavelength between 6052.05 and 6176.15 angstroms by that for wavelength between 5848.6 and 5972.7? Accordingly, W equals 1.07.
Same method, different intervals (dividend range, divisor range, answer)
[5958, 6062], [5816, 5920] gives 1.11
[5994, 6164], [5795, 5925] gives 1.09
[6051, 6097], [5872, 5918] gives 1.10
